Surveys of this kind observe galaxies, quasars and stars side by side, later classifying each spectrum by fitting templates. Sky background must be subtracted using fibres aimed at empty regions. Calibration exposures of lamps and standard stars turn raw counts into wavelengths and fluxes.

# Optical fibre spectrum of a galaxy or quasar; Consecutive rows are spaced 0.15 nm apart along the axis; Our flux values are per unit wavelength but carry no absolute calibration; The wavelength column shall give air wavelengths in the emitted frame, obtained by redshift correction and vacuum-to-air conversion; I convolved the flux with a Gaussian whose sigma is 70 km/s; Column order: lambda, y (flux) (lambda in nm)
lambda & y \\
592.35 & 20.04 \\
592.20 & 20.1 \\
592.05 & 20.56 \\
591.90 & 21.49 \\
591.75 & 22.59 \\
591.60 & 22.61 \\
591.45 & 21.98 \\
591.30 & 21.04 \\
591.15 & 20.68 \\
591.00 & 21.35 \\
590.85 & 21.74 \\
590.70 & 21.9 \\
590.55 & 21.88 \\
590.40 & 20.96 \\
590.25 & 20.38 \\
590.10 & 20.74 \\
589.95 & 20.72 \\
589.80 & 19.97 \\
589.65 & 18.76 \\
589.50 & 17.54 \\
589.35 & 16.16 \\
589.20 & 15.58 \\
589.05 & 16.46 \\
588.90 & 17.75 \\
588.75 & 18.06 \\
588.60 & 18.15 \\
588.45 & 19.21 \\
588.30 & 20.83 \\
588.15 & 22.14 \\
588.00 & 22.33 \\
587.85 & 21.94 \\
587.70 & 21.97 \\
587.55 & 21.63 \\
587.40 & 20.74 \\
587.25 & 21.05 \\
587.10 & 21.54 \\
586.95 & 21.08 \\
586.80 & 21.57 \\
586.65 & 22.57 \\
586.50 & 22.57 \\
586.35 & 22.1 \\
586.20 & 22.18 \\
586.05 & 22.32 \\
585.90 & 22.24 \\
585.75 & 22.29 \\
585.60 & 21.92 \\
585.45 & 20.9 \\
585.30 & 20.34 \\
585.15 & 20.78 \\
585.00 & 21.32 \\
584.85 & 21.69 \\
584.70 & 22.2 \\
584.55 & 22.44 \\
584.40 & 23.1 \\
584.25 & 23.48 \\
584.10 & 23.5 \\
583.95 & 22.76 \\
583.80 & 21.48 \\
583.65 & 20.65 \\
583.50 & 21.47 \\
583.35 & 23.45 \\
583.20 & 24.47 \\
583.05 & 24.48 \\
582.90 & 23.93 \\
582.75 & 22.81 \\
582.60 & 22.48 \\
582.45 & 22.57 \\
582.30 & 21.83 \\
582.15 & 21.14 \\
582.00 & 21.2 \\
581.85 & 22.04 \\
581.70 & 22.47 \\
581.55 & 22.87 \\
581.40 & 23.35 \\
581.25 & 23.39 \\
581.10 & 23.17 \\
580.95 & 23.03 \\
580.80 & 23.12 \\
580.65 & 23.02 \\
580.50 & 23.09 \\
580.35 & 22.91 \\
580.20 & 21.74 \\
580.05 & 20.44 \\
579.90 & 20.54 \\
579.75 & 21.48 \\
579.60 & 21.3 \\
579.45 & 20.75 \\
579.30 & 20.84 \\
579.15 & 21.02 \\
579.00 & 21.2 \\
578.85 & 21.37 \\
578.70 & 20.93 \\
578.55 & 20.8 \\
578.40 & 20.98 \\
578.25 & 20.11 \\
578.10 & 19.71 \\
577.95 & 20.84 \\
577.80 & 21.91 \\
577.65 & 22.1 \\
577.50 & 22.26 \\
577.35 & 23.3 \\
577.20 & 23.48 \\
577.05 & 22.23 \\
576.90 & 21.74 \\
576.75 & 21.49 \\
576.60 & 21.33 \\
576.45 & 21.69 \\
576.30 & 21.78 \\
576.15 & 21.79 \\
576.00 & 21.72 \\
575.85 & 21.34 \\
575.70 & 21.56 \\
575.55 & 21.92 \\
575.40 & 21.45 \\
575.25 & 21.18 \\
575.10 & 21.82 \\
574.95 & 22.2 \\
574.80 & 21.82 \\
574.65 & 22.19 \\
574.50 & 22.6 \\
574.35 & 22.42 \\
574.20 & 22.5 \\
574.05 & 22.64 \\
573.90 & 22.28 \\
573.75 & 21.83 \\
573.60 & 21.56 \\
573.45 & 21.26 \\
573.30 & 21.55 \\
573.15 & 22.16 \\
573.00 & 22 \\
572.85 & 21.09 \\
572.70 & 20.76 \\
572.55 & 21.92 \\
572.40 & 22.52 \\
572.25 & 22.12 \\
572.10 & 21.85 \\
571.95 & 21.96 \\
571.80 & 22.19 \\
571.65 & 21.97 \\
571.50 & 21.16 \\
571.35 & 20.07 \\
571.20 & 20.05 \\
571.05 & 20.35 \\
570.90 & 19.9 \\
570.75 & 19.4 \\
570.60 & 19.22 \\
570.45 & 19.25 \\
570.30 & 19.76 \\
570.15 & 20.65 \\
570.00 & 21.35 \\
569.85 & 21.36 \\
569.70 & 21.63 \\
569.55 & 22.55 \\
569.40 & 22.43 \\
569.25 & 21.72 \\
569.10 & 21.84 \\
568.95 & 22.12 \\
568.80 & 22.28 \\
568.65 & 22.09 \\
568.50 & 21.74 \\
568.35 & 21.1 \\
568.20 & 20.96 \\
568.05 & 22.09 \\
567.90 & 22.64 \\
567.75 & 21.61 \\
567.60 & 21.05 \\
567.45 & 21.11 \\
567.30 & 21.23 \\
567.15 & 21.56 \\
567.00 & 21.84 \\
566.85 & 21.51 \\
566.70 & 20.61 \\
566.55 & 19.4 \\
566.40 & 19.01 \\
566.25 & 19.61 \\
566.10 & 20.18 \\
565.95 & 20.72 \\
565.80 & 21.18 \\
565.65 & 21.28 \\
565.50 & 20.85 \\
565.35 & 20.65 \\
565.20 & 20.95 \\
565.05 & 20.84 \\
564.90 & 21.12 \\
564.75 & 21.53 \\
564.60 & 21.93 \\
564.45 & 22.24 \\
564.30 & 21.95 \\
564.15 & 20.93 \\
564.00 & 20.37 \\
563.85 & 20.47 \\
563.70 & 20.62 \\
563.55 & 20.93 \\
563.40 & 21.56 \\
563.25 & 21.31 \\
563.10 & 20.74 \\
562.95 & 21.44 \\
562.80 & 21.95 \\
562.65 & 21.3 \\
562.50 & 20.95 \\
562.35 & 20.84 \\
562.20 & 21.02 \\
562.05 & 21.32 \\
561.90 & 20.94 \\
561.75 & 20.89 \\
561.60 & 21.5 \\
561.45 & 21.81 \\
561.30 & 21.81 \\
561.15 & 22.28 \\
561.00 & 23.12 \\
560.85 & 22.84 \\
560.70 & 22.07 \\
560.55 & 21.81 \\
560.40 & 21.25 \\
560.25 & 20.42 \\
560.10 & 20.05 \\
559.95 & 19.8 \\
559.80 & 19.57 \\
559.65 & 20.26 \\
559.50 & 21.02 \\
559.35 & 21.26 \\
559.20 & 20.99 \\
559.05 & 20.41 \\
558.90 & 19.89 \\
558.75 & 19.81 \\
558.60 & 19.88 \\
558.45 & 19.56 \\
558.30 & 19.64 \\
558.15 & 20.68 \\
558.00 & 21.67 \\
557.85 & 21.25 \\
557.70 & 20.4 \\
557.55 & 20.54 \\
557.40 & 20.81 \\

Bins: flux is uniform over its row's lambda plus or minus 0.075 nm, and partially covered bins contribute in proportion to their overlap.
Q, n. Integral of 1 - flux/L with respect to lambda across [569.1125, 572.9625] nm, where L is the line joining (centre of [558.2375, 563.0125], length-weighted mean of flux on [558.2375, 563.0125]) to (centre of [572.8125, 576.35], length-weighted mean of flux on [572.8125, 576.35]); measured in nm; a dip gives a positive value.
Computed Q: 0.10 nm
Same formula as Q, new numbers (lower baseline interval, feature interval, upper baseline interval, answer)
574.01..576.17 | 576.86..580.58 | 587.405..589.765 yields -0.05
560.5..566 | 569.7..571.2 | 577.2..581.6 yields 0.09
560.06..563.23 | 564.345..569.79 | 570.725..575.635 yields 0.06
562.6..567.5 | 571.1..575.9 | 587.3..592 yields -0.23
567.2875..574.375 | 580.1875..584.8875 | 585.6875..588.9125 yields -0.30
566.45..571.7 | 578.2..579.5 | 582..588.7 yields 0.04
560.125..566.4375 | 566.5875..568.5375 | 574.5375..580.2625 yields -0.01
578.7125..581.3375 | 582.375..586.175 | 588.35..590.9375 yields -0.30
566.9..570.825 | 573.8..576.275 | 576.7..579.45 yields -0.06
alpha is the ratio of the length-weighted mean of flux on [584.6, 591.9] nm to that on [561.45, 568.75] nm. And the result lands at 0.99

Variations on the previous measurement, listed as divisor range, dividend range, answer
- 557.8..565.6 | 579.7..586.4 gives 1.06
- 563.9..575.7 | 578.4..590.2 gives 1.01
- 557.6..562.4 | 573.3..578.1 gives 1.05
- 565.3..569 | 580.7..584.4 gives 1.08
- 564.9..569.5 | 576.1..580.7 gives 1.02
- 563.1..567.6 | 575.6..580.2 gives 1.02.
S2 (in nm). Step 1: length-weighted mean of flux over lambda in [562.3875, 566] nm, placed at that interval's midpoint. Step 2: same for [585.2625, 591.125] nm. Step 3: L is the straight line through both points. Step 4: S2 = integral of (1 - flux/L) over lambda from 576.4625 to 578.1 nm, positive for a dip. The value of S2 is -0.09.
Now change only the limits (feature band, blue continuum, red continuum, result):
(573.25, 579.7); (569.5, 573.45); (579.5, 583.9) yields 0.03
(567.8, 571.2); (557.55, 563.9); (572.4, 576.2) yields 0.06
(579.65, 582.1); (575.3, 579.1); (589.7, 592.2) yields -0.10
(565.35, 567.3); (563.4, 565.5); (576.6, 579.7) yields 0.05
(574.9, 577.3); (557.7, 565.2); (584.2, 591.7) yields -0.10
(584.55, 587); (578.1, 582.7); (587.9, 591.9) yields -0.11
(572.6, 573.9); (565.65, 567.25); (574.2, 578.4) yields -0.01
